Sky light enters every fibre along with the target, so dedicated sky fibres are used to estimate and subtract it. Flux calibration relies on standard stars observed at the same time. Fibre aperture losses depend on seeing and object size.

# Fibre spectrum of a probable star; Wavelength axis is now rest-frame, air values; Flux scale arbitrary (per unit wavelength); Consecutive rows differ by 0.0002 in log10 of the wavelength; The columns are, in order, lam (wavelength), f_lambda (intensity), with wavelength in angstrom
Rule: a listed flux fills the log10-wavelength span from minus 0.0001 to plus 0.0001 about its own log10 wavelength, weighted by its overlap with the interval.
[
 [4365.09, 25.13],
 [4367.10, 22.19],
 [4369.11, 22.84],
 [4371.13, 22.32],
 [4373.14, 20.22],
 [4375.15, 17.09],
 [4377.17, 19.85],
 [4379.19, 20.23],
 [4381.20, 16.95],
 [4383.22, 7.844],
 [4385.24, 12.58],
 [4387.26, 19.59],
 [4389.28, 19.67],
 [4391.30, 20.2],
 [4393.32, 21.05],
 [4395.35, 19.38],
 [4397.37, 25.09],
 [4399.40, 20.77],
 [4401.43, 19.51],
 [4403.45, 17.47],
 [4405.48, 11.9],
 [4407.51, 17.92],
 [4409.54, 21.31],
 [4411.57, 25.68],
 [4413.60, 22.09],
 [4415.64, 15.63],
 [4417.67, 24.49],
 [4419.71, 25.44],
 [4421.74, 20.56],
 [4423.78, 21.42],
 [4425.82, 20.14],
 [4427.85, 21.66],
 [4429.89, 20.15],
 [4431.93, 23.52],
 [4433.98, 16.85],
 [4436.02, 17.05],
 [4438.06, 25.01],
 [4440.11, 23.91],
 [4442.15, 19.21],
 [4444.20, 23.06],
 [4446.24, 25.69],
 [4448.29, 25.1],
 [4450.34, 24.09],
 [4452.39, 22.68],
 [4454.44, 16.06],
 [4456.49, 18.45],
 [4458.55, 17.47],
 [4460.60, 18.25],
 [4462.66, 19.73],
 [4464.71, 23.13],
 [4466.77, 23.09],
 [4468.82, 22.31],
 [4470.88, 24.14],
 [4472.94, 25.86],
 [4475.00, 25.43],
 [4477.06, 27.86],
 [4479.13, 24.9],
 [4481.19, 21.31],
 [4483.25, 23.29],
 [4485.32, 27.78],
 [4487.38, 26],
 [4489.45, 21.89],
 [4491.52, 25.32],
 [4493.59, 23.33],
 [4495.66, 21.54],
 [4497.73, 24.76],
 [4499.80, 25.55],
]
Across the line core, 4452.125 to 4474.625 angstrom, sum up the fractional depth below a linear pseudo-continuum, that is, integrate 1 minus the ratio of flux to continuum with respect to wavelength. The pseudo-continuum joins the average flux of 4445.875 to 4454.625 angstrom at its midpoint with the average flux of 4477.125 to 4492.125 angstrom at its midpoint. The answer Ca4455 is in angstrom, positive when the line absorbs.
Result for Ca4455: 2.5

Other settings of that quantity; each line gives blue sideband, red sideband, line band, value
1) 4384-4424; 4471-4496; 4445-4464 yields 1.6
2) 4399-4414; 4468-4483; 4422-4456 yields 0.4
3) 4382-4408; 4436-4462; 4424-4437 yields 0.1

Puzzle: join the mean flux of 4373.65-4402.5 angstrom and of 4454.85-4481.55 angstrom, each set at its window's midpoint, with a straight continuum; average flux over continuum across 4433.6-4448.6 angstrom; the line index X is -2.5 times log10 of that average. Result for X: -0.05 mag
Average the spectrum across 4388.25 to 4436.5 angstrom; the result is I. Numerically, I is 20.4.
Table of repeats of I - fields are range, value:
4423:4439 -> 20.7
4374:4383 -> 17.6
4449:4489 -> 22.7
